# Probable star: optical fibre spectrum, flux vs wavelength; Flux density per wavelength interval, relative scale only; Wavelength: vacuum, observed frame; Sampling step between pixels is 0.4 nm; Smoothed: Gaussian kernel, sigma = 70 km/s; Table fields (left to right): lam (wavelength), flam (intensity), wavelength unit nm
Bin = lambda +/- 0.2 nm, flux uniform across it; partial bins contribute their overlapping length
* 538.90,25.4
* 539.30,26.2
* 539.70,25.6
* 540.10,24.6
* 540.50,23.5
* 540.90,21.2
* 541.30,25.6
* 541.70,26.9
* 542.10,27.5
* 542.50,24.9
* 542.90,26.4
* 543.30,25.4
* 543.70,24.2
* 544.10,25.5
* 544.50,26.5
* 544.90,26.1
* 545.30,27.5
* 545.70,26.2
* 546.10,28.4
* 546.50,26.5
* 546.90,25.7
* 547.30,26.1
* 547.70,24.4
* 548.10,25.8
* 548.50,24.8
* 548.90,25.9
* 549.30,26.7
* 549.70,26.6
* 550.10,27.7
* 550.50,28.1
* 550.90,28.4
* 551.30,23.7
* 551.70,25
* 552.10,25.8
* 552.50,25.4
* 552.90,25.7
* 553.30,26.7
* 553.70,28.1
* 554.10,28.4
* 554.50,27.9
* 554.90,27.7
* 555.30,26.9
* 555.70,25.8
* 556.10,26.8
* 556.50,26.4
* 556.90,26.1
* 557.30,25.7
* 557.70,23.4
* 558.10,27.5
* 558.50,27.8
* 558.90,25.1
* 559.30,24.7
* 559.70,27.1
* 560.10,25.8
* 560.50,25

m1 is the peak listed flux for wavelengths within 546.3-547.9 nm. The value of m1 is 26.5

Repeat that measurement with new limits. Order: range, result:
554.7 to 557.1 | 27.7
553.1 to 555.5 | 28.4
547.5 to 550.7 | 28.1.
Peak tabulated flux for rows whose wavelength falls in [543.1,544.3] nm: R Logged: 25.5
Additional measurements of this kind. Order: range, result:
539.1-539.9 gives 26.2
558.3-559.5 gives 27.8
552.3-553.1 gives 25.7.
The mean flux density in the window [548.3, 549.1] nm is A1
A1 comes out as 25.4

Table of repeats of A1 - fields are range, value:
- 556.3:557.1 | 26.3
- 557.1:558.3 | 25.5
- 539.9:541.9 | 24.4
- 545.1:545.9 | 26.8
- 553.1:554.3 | 27.7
